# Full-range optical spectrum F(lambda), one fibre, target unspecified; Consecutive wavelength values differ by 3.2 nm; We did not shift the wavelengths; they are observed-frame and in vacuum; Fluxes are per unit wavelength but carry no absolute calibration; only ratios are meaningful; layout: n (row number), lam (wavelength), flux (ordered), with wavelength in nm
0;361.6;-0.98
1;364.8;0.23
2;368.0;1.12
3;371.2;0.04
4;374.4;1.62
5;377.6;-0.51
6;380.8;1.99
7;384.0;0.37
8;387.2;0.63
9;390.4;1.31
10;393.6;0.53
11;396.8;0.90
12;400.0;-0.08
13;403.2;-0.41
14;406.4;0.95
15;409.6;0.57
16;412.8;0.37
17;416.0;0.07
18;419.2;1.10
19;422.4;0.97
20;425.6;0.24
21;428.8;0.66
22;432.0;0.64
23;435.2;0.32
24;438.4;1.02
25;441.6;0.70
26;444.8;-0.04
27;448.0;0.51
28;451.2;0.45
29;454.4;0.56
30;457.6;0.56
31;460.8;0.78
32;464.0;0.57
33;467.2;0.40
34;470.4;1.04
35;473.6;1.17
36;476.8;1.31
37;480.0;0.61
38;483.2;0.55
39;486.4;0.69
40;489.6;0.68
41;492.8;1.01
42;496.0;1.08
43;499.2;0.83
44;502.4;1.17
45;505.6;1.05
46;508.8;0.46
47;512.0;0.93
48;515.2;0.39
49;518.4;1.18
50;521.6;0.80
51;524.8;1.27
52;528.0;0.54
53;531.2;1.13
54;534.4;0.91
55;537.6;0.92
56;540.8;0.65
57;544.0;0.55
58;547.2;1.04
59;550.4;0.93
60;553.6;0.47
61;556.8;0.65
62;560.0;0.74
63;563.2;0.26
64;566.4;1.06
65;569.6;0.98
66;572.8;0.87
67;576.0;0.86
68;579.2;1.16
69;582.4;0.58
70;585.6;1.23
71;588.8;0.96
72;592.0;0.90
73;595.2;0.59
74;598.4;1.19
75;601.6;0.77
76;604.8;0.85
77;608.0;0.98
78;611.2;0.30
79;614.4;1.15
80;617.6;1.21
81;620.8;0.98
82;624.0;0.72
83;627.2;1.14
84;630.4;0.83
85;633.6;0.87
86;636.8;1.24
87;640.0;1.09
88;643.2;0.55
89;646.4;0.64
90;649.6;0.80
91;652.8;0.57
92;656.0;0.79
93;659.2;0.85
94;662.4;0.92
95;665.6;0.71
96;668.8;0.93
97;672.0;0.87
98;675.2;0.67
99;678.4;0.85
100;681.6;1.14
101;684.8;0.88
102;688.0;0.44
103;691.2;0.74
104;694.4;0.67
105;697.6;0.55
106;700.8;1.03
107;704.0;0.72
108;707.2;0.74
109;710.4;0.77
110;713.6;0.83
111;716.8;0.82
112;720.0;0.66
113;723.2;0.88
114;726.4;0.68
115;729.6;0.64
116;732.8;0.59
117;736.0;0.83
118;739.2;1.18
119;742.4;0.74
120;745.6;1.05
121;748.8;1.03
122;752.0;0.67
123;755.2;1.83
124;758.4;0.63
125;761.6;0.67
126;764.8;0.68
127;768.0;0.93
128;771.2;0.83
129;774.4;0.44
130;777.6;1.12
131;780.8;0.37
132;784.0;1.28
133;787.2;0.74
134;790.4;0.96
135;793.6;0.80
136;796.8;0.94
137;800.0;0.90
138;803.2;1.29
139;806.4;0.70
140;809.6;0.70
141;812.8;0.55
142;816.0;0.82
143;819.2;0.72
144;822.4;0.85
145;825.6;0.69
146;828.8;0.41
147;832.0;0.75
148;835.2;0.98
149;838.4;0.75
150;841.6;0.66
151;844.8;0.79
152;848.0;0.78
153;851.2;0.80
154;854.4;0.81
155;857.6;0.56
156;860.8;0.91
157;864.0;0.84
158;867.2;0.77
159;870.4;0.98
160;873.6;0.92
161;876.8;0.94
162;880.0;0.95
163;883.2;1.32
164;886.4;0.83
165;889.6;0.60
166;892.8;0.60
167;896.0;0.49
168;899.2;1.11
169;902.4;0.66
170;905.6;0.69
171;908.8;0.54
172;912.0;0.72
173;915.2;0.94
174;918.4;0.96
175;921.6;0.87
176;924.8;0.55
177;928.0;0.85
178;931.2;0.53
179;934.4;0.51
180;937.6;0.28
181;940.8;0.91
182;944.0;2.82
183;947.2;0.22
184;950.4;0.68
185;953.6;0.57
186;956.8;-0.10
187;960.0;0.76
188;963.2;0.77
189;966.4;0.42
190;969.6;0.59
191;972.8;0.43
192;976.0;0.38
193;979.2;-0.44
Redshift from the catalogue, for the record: 1.03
